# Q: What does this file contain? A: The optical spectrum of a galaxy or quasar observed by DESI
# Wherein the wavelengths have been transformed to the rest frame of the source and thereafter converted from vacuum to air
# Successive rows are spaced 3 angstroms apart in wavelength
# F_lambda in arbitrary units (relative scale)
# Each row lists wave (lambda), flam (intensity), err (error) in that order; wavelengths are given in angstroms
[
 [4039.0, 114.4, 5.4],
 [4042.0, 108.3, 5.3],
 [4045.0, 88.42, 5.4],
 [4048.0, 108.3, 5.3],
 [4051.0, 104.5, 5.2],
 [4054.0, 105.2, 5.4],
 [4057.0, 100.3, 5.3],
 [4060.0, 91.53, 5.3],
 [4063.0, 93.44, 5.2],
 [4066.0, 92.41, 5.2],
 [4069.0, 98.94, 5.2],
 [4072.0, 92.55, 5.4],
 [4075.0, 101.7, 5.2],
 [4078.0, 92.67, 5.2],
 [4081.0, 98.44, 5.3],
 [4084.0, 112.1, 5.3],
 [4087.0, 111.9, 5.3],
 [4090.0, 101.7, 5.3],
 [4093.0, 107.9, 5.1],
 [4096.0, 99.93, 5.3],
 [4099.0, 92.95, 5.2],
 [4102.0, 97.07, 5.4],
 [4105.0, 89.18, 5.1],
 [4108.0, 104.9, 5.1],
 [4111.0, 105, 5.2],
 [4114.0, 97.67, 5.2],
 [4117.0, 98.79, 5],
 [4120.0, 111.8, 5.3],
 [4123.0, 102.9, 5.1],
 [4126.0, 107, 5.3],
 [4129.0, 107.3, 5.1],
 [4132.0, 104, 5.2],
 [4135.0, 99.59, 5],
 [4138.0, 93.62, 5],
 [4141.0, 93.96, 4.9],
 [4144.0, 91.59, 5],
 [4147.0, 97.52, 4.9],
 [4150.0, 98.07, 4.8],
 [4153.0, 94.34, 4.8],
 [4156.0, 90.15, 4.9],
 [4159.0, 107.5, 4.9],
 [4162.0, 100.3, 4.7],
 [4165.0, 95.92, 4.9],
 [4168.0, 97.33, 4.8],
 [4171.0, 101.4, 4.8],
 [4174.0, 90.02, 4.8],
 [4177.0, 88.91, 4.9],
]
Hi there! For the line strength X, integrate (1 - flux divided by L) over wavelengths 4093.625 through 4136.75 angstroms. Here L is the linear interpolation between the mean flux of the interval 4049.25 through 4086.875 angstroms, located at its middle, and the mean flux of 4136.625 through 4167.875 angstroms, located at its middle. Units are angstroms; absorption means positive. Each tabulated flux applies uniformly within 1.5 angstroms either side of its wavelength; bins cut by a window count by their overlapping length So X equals -1.7 angstroms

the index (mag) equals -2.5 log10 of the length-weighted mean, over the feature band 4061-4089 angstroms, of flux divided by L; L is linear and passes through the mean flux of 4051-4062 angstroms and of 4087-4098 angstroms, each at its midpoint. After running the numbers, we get 0.03 mag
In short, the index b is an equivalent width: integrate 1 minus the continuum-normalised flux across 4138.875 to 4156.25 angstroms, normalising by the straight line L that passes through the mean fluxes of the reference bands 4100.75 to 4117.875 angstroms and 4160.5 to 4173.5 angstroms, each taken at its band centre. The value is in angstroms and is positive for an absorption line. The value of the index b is 0.7 angstroms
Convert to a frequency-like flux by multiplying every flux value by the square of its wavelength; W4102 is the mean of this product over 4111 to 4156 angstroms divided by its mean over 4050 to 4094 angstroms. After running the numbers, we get 1.02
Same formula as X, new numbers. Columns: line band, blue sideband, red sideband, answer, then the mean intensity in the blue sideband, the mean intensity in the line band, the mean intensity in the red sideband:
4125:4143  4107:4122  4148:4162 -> 0.06 angstroms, 104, 100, 97.8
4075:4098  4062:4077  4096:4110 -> -1.65 angstroms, 95.8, 103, 96.8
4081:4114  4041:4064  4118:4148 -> -0.45 angstroms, 100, 102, 101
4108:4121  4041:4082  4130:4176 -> -0.75 angstroms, 98.2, 103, 97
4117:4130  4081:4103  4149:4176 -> -0.75 angstroms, 103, 106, 97.1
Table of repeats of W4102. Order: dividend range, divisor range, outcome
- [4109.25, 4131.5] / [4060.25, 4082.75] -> 1.12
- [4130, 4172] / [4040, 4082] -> 1.04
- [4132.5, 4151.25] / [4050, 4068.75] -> 1.02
